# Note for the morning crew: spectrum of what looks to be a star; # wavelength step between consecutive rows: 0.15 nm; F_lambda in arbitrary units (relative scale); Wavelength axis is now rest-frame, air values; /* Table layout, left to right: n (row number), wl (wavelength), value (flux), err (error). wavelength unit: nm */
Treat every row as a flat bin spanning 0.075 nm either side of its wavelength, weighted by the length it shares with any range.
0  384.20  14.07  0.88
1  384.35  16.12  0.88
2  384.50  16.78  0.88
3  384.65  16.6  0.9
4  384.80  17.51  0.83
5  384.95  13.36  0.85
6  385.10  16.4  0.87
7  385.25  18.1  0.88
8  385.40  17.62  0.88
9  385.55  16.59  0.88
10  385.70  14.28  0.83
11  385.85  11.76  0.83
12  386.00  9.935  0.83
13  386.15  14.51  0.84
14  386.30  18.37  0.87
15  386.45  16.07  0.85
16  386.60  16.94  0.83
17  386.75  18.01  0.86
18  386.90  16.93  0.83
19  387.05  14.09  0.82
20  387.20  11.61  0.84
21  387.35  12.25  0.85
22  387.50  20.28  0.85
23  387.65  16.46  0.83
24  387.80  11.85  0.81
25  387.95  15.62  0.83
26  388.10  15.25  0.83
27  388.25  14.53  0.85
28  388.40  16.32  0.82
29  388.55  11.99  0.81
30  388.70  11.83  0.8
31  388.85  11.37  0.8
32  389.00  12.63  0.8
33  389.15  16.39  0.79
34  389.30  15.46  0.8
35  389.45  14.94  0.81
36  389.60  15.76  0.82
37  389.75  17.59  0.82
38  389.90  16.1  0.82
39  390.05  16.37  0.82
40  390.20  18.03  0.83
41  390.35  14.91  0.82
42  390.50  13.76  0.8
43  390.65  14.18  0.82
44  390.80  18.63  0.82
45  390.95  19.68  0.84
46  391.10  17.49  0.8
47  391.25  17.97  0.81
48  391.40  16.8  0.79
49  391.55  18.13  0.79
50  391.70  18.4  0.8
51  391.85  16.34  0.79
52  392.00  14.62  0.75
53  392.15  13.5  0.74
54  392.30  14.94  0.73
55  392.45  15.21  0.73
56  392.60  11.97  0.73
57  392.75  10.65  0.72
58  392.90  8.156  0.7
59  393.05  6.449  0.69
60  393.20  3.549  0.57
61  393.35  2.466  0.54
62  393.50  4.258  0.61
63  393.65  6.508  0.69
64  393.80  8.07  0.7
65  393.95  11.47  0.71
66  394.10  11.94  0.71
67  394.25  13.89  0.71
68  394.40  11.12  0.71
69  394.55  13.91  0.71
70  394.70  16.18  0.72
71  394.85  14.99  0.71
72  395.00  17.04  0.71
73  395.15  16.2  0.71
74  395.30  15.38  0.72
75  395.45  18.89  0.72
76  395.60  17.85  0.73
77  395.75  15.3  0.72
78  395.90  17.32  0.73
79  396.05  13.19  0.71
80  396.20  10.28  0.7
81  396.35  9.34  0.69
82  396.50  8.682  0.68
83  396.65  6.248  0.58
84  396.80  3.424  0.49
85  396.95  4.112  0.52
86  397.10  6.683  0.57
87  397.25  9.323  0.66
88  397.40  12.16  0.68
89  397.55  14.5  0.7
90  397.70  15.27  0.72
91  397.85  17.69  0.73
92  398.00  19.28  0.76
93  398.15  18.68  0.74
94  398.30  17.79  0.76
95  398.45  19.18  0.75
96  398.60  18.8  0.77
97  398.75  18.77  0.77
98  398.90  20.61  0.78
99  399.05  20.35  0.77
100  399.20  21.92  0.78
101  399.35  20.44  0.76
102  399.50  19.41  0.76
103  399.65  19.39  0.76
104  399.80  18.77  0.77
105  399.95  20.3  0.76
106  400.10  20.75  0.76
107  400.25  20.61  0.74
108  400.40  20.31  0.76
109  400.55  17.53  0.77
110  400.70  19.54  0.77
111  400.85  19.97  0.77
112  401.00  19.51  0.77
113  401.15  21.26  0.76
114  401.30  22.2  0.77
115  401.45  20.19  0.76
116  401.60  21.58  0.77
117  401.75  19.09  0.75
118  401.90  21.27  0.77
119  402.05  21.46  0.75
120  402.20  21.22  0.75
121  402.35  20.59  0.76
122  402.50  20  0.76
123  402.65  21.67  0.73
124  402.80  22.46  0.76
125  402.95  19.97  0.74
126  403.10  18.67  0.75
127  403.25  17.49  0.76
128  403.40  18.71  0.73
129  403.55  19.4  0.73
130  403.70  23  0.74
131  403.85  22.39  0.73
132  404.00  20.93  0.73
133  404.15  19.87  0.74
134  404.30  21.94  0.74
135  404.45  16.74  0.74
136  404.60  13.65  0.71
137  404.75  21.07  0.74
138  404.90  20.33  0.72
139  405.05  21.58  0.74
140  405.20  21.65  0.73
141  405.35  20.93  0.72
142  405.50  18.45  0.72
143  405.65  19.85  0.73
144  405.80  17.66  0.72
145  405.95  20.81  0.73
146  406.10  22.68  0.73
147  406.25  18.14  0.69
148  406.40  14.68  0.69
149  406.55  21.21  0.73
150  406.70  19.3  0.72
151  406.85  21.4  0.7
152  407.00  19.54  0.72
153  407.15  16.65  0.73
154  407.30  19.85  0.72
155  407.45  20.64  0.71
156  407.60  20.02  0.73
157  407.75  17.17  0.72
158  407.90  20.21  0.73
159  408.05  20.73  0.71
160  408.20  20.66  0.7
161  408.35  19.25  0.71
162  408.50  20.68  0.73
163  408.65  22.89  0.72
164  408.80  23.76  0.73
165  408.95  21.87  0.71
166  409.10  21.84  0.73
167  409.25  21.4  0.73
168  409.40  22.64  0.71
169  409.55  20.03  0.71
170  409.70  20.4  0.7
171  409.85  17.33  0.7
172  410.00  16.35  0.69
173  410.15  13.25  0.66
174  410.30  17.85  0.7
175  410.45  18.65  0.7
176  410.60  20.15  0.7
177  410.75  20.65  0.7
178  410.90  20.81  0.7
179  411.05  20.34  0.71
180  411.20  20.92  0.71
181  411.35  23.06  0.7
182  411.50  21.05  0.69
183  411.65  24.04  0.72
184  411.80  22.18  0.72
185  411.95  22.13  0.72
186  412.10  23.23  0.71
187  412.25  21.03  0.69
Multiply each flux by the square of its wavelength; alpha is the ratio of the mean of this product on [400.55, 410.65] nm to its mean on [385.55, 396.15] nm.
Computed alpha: 1.51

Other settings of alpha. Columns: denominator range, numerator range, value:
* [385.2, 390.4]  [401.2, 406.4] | 1.44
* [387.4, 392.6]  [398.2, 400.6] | 1.32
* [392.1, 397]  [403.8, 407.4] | 1.83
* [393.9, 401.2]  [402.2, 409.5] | 1.33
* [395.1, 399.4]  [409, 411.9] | 1.46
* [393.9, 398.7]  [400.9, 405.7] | 1.54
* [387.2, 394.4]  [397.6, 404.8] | 1.53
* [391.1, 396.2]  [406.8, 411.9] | 1.67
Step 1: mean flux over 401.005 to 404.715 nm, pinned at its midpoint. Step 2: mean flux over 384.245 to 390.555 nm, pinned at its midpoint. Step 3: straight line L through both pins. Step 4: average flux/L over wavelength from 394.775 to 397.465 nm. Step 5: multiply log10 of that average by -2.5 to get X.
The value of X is 0.44 mag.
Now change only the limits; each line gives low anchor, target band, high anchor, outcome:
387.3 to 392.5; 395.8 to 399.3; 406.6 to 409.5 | 0.25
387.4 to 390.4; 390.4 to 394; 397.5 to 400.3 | 0.28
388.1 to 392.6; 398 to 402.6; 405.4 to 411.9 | -0.12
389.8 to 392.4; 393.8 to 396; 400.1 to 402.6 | 0.21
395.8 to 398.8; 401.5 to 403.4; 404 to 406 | -0.17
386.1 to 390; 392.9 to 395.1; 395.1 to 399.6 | 0.43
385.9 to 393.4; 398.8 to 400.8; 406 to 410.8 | -0.15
